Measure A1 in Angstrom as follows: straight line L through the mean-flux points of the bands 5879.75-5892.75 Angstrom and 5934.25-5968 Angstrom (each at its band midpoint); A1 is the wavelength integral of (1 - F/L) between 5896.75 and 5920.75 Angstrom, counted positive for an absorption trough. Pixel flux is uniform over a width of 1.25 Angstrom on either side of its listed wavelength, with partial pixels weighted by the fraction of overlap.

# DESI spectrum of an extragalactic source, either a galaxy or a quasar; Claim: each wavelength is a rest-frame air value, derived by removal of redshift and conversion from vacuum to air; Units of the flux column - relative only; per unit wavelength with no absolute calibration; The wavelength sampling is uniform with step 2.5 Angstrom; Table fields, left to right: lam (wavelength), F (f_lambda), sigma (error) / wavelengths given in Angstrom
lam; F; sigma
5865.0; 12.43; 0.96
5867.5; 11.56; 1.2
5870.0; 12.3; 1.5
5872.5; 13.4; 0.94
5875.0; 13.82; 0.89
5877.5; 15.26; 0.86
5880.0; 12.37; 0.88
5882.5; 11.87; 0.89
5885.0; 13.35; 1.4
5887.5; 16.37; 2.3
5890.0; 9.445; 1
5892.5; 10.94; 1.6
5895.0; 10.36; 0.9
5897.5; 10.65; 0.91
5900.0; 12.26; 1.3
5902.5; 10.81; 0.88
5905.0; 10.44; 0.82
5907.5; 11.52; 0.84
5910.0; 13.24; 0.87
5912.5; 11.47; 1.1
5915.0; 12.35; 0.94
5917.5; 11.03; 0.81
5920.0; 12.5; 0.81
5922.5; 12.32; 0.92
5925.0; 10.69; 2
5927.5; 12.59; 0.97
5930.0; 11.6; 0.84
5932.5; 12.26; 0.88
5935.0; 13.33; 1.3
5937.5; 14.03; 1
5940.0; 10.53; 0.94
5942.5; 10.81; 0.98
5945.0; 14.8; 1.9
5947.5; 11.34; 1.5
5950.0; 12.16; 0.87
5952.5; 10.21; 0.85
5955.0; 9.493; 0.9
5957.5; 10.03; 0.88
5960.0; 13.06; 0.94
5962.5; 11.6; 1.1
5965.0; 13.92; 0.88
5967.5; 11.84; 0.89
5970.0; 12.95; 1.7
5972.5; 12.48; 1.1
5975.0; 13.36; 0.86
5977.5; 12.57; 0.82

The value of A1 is 1.31 Angstrom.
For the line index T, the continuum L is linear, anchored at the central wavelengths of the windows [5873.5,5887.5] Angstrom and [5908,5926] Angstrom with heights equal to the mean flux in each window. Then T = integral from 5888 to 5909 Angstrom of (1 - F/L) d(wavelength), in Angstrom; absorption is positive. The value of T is 2.9 Angstrom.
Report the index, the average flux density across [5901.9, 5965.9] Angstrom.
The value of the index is 11.9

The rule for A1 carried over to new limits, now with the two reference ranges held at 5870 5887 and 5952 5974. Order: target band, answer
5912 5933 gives 1.2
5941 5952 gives 0.0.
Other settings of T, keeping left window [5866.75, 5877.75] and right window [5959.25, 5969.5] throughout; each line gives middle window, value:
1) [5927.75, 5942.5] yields 0.6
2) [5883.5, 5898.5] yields 1.4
